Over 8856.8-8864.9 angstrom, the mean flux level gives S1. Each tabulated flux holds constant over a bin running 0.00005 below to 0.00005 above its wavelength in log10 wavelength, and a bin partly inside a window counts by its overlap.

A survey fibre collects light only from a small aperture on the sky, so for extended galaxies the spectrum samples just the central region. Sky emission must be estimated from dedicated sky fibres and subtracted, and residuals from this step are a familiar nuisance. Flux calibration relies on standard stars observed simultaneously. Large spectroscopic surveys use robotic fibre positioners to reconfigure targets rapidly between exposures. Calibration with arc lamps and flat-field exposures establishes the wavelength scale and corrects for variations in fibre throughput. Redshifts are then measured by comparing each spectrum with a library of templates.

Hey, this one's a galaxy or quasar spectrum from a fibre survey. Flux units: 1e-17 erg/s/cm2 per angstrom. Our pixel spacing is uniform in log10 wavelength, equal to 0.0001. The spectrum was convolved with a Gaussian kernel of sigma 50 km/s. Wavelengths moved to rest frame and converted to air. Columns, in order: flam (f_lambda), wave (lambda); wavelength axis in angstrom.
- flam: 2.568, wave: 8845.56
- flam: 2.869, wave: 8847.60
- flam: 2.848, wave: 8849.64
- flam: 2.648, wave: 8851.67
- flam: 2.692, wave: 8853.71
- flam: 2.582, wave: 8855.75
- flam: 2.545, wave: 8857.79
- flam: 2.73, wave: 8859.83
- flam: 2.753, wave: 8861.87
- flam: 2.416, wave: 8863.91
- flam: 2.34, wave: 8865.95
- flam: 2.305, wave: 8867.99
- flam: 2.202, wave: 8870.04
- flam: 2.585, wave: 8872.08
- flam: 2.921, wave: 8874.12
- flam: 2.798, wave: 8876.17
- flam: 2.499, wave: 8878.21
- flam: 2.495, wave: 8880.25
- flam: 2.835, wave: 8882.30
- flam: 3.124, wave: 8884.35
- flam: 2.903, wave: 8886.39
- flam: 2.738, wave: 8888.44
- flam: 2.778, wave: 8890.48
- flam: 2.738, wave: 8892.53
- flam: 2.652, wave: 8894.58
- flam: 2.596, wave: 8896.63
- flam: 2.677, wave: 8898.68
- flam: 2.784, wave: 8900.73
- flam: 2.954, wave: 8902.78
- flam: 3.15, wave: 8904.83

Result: 2.61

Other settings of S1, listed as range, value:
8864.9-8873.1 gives 2.36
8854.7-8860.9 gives 2.62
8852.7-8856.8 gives 2.64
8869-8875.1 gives 2.57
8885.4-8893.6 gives 2.79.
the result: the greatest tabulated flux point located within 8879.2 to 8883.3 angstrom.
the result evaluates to 2.835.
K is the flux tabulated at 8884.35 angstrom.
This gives 3.124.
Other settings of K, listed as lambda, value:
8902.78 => 2.954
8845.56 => 2.568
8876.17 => 2.798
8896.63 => 2.596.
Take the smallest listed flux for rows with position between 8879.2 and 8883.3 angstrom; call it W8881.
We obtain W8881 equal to 2.495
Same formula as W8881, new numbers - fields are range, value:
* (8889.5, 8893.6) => 2.738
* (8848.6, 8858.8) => 2.545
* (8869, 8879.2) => 2.202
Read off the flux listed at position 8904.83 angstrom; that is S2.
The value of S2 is 3.15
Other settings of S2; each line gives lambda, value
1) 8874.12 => 2.921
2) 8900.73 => 2.784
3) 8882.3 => 2.835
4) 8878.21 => 2.499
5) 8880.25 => 2.495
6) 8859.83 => 2.73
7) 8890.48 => 2.778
